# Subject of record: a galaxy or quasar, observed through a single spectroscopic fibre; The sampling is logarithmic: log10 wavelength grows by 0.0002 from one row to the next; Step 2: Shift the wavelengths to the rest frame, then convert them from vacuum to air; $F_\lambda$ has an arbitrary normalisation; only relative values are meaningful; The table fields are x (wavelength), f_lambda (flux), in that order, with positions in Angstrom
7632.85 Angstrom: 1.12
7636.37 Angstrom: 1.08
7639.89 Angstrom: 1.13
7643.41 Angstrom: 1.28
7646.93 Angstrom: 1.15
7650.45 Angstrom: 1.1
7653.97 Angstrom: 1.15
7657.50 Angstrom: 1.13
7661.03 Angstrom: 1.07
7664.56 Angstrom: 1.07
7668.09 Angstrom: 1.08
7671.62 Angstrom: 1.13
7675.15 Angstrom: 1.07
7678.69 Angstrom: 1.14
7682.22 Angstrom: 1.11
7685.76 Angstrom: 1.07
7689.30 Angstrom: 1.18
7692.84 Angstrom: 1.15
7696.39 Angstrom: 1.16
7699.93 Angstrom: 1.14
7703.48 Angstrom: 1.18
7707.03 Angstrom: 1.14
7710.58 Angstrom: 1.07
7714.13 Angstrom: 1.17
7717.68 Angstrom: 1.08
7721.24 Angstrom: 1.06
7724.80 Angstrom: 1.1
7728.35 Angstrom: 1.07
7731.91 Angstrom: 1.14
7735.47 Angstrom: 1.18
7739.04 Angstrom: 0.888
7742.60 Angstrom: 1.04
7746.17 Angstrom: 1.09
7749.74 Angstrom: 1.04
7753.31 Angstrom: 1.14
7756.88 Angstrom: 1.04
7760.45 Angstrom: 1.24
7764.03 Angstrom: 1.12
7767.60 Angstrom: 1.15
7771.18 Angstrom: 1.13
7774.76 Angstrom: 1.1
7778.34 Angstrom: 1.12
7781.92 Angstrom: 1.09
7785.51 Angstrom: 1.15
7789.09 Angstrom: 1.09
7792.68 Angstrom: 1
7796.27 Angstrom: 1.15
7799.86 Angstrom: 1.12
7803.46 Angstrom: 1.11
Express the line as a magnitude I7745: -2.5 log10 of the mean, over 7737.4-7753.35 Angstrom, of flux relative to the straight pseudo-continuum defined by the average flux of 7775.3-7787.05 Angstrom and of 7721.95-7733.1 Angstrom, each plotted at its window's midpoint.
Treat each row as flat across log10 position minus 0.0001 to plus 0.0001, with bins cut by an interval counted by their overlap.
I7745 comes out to 0.08 mag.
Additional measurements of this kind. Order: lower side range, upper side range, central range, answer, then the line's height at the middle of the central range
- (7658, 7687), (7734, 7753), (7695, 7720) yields -0.06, 1.07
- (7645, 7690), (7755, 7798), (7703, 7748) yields 0.02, 1.11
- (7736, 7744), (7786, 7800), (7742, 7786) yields -0.07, 1.04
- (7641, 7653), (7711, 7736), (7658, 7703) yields 0.03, 1.14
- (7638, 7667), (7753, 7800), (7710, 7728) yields 0.03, 1.12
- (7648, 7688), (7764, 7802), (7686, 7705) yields -0.05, 1.11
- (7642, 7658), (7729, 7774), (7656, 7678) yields 0.06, 1.15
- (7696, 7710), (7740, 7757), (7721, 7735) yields 0.00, 1.1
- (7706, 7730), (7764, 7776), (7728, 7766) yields 0.02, 1.11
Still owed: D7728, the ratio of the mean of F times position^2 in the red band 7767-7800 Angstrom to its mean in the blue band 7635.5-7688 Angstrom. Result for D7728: 1.02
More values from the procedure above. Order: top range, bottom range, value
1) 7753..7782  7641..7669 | 1.03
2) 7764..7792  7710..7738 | 1.02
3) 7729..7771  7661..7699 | 1.00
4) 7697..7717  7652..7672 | 1.04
